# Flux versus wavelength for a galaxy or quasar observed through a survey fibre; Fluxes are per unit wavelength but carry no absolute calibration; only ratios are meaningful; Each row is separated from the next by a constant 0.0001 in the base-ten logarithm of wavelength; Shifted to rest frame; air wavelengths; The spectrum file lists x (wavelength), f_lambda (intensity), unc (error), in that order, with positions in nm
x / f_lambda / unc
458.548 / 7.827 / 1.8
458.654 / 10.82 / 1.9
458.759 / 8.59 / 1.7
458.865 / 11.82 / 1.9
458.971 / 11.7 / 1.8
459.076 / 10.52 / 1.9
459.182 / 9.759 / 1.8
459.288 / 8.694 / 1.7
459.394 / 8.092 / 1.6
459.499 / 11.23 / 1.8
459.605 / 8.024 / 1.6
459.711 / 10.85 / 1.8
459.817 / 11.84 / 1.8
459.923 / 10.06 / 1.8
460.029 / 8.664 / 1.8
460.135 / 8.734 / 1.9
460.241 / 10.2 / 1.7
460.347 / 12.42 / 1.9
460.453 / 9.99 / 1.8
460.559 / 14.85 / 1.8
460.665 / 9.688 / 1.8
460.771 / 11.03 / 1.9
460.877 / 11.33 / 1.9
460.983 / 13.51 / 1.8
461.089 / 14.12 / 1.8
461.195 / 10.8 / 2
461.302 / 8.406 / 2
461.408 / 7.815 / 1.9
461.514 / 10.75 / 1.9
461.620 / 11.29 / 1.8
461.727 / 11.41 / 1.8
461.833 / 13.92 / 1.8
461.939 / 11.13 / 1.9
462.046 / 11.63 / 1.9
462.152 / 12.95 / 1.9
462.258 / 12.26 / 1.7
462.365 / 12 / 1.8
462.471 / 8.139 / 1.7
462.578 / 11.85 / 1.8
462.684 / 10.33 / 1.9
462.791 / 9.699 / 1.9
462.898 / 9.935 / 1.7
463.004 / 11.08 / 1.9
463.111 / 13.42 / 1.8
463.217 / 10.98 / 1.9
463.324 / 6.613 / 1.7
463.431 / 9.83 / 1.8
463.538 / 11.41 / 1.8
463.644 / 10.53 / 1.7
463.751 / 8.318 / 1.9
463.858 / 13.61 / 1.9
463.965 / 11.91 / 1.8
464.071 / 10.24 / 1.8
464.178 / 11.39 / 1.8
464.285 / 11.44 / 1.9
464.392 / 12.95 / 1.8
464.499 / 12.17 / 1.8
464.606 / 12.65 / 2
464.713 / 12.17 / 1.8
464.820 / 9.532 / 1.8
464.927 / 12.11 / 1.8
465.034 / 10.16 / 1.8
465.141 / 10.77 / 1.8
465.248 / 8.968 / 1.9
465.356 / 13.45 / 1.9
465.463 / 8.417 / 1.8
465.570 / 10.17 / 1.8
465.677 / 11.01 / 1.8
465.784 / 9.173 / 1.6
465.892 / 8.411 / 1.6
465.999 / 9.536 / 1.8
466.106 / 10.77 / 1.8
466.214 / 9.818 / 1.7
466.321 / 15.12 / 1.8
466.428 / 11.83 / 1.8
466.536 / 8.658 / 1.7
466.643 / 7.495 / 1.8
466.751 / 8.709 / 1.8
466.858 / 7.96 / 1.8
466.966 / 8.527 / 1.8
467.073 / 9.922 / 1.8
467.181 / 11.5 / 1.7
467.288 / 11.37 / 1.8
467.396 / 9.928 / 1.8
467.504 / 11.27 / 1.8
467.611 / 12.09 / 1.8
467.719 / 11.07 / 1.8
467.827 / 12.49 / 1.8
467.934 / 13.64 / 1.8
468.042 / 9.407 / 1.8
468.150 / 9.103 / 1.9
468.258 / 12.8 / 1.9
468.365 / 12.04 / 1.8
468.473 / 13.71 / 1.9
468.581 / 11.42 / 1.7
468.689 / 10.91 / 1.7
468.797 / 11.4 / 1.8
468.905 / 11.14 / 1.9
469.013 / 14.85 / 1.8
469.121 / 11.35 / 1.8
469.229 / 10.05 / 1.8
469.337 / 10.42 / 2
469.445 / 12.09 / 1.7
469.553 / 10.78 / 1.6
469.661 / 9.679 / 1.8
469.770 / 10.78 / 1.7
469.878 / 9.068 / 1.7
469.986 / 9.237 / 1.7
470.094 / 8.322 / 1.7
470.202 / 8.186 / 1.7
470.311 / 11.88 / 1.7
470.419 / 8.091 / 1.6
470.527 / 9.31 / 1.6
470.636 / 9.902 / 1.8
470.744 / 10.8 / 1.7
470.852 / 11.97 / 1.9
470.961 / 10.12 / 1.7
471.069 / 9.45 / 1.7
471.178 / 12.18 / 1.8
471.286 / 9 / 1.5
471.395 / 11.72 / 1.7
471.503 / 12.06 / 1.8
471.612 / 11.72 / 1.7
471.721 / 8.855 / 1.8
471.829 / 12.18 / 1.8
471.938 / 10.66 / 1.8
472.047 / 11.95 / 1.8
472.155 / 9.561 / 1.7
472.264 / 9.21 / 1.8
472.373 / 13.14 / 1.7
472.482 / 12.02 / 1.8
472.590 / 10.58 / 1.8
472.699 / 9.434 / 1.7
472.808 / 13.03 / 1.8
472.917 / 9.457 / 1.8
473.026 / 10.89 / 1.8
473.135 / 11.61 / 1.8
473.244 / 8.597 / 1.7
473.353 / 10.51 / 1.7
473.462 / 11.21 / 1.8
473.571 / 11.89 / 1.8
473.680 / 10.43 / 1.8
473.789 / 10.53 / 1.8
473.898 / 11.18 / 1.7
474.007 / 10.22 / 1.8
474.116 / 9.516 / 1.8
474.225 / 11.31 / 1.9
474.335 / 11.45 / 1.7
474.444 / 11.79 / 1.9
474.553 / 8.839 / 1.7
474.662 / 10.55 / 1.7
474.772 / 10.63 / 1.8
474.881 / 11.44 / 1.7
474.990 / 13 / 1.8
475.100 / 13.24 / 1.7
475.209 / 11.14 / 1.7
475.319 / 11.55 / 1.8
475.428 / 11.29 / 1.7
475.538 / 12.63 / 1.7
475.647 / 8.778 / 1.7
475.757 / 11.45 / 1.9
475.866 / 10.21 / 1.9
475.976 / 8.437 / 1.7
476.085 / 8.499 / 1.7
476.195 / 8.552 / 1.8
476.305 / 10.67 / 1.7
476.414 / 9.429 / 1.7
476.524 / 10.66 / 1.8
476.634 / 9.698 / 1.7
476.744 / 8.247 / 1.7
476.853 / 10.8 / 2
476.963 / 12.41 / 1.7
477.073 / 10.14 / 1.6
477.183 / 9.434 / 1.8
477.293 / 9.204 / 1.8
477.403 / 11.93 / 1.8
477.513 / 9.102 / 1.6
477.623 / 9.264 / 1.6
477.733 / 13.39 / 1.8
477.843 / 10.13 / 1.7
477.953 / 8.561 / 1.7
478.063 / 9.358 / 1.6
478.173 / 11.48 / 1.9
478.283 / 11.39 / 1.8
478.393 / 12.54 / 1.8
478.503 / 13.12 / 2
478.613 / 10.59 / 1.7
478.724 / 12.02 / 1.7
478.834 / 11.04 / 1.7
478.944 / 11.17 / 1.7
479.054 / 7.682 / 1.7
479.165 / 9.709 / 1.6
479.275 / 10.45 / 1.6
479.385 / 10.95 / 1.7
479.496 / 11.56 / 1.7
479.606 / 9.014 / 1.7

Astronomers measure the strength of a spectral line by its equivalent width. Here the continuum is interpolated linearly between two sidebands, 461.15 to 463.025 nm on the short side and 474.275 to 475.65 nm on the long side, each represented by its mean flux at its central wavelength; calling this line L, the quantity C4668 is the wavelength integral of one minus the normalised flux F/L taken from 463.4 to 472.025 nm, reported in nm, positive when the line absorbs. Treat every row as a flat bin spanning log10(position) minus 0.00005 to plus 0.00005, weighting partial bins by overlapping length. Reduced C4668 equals 0.25 nm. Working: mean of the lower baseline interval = 10.9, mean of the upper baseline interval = 11.3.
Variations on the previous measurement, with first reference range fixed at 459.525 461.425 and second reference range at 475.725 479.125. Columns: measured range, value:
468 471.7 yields -0.07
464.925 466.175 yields 0.05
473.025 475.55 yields -0.15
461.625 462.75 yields -0.09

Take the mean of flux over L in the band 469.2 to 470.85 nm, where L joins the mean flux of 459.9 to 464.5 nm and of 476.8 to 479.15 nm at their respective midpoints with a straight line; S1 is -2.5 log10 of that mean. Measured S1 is 0.092 mag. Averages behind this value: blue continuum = 11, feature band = 9.97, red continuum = 10.7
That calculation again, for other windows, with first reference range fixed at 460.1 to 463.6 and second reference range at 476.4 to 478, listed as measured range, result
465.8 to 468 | 0.028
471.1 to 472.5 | -0.056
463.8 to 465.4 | -0.065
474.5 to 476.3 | -0.037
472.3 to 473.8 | -0.054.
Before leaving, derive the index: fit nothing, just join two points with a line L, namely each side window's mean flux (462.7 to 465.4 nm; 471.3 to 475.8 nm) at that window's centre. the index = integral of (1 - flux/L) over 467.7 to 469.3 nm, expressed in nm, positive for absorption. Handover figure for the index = -0.10 nm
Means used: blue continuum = 11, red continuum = 11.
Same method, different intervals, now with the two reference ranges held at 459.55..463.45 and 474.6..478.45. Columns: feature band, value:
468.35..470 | -0.078 nm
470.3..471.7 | 0.015 nm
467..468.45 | -0.076 nm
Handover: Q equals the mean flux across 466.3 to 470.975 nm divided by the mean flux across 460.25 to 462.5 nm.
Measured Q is 0.9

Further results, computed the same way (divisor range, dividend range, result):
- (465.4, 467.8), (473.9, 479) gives 1.05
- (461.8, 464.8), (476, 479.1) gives 0.93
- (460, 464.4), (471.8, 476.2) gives 0.98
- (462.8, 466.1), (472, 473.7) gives 1.01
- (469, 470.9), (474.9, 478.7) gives 1.03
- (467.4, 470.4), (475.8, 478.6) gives 0.93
